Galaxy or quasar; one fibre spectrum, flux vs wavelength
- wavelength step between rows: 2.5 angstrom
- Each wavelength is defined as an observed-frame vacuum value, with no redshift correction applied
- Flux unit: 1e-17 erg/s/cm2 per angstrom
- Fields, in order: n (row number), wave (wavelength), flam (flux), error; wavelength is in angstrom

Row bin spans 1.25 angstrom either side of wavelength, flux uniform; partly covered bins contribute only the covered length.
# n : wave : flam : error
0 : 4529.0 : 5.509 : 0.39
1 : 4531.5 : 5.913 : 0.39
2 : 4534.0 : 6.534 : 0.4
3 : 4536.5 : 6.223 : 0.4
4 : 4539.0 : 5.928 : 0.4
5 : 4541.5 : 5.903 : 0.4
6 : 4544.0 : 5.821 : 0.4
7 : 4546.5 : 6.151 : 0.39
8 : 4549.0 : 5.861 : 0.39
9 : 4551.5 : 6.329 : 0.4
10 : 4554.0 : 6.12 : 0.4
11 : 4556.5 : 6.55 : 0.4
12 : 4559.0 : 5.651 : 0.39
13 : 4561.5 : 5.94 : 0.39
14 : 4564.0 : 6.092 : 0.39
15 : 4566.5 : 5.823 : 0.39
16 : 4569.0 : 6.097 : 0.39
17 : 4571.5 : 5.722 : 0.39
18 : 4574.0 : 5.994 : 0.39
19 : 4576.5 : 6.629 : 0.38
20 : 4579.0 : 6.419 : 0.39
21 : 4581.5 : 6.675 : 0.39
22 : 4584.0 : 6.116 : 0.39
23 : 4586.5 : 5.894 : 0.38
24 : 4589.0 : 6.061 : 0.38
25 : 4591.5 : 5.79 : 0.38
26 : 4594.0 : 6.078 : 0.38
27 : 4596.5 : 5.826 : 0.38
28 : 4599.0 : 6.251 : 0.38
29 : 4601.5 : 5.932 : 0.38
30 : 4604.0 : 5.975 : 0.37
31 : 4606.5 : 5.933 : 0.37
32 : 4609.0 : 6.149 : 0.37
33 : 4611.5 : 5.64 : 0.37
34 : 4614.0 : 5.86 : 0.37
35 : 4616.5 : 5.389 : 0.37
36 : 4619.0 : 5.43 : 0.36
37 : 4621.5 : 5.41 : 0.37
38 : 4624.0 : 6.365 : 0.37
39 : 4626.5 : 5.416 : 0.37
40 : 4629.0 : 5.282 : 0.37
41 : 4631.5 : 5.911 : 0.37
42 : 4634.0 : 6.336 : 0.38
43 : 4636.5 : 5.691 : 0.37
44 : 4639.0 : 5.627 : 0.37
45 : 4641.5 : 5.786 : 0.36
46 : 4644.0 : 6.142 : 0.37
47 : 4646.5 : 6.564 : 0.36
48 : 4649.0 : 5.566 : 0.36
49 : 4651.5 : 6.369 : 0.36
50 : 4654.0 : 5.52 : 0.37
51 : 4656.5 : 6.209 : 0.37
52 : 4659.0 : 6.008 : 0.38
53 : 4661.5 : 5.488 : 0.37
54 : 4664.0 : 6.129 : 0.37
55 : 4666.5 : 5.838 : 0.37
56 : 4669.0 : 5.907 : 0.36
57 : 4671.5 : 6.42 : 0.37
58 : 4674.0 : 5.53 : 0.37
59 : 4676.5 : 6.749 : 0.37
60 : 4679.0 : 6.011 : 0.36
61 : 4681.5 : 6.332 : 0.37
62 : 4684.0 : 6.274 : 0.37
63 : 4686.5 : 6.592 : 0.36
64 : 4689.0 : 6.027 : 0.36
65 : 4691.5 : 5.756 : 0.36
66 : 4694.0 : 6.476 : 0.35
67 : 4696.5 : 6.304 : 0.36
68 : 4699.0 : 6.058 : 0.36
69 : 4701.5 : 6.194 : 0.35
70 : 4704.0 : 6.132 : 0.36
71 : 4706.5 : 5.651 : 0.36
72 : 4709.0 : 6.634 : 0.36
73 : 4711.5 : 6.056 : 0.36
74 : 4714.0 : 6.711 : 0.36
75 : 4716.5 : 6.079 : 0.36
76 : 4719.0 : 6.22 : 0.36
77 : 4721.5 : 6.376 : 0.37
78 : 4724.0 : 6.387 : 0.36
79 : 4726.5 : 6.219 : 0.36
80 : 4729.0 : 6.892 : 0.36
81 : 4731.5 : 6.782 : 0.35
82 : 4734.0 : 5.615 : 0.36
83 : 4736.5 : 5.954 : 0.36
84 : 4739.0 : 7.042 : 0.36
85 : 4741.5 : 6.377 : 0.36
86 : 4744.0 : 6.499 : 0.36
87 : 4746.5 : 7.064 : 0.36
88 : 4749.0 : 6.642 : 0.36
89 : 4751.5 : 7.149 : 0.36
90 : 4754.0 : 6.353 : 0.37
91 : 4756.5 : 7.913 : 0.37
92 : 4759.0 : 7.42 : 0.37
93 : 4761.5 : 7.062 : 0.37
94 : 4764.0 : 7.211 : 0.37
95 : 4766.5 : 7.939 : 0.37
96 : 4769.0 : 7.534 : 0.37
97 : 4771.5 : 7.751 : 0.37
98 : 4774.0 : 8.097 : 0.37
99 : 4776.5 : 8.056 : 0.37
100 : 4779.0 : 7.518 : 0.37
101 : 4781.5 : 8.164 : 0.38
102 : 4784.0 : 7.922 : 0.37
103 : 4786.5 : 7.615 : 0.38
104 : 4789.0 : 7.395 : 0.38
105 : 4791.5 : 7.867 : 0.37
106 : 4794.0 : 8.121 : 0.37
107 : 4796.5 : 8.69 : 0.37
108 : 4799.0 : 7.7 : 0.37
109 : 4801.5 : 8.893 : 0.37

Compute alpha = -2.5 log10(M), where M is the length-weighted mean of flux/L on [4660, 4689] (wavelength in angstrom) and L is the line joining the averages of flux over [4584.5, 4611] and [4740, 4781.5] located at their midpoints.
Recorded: 0.09 mag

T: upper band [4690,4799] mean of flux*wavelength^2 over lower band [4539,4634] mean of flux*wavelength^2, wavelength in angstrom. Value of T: 1.25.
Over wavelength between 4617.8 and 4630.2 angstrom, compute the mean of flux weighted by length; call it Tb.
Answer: 5.58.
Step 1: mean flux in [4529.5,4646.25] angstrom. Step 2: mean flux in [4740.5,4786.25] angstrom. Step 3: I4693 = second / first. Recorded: 1.2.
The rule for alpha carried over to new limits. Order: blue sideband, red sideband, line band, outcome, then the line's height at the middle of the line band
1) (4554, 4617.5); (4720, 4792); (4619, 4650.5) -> 0.09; 6.34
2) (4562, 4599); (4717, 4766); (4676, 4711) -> 0.05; 6.52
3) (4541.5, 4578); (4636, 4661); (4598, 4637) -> 0.03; 5.98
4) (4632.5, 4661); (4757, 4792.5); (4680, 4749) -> 0.09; 6.88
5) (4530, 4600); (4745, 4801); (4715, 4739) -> 0.15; 7.27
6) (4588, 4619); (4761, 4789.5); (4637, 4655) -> 0.07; 6.34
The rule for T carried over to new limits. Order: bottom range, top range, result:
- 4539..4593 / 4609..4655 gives 0.98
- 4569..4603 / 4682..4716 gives 1.07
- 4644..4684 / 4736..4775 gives 1.23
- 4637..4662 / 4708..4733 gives 1.12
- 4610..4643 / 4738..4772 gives 1.32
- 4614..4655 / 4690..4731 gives 1.12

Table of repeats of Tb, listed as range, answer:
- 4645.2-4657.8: 6.05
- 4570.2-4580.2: 6.19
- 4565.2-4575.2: 5.91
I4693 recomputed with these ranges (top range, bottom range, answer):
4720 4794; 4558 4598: 1.18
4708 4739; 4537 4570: 1.05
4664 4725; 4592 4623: 1.06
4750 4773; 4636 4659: 1.24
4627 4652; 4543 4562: 0.97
